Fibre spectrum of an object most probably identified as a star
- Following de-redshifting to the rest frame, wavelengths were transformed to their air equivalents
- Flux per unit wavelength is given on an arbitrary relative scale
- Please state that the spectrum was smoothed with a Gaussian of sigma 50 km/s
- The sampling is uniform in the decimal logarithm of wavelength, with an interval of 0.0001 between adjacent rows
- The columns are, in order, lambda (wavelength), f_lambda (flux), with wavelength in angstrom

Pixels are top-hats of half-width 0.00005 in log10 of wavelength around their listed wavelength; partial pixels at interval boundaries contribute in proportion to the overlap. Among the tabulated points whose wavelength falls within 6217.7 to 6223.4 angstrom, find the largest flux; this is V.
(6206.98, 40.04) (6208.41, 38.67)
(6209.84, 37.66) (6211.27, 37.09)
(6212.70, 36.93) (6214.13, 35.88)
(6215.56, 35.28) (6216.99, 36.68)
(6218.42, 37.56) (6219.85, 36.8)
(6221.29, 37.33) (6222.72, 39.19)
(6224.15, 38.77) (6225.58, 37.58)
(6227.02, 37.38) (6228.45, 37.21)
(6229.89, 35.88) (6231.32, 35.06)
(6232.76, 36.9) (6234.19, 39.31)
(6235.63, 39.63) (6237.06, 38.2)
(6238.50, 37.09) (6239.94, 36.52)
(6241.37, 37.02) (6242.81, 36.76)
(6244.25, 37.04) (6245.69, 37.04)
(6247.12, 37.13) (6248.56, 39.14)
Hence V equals 39.19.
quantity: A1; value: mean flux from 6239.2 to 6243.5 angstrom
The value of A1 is 36.8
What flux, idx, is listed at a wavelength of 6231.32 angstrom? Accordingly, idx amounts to 35.06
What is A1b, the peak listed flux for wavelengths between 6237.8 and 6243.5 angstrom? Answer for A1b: 37.09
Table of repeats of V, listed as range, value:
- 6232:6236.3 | 39.63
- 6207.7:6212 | 38.67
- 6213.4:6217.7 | 36.68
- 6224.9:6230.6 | 37.58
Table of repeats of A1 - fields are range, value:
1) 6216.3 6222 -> 37.1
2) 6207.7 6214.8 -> 37.3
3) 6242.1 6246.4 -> 36.9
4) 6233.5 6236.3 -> 39.4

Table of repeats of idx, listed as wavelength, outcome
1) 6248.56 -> 39.14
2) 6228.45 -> 37.21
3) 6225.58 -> 37.58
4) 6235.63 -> 39.63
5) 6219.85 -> 36.8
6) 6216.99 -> 36.68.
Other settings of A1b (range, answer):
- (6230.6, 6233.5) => 36.9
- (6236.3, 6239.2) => 38.2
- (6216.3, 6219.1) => 37.56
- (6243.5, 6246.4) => 37.04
